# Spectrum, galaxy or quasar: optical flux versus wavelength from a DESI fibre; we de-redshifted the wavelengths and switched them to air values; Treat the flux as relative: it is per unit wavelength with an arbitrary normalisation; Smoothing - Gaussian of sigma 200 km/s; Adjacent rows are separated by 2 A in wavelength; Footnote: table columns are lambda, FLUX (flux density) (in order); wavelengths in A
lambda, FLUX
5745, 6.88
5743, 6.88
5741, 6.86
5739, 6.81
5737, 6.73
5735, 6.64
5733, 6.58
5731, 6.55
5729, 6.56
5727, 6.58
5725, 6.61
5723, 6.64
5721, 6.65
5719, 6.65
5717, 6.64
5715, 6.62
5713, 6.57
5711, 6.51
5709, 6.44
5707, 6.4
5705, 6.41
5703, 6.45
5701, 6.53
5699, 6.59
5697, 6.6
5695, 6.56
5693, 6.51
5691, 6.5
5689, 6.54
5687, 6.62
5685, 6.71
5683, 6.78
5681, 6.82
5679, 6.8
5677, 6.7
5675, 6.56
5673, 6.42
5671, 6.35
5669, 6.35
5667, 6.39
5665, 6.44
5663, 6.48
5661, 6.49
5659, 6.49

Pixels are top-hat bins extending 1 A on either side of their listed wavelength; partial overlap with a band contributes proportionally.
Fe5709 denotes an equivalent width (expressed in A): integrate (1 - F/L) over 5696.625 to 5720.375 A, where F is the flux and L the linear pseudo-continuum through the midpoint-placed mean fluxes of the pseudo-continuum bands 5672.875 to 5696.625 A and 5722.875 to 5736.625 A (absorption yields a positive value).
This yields 0.29 A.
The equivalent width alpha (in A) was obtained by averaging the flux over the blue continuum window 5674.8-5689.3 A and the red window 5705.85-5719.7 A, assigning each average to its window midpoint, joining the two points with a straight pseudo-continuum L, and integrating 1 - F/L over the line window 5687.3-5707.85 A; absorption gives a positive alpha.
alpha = 0.3 A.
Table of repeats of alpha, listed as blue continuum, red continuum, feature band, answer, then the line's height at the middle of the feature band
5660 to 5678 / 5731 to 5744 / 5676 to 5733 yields 0.1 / 6.6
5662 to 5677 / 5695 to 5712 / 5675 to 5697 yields -0.6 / 6.47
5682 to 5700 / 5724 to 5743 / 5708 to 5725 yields 0.1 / 6.64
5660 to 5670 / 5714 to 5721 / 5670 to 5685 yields -0.4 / 6.48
